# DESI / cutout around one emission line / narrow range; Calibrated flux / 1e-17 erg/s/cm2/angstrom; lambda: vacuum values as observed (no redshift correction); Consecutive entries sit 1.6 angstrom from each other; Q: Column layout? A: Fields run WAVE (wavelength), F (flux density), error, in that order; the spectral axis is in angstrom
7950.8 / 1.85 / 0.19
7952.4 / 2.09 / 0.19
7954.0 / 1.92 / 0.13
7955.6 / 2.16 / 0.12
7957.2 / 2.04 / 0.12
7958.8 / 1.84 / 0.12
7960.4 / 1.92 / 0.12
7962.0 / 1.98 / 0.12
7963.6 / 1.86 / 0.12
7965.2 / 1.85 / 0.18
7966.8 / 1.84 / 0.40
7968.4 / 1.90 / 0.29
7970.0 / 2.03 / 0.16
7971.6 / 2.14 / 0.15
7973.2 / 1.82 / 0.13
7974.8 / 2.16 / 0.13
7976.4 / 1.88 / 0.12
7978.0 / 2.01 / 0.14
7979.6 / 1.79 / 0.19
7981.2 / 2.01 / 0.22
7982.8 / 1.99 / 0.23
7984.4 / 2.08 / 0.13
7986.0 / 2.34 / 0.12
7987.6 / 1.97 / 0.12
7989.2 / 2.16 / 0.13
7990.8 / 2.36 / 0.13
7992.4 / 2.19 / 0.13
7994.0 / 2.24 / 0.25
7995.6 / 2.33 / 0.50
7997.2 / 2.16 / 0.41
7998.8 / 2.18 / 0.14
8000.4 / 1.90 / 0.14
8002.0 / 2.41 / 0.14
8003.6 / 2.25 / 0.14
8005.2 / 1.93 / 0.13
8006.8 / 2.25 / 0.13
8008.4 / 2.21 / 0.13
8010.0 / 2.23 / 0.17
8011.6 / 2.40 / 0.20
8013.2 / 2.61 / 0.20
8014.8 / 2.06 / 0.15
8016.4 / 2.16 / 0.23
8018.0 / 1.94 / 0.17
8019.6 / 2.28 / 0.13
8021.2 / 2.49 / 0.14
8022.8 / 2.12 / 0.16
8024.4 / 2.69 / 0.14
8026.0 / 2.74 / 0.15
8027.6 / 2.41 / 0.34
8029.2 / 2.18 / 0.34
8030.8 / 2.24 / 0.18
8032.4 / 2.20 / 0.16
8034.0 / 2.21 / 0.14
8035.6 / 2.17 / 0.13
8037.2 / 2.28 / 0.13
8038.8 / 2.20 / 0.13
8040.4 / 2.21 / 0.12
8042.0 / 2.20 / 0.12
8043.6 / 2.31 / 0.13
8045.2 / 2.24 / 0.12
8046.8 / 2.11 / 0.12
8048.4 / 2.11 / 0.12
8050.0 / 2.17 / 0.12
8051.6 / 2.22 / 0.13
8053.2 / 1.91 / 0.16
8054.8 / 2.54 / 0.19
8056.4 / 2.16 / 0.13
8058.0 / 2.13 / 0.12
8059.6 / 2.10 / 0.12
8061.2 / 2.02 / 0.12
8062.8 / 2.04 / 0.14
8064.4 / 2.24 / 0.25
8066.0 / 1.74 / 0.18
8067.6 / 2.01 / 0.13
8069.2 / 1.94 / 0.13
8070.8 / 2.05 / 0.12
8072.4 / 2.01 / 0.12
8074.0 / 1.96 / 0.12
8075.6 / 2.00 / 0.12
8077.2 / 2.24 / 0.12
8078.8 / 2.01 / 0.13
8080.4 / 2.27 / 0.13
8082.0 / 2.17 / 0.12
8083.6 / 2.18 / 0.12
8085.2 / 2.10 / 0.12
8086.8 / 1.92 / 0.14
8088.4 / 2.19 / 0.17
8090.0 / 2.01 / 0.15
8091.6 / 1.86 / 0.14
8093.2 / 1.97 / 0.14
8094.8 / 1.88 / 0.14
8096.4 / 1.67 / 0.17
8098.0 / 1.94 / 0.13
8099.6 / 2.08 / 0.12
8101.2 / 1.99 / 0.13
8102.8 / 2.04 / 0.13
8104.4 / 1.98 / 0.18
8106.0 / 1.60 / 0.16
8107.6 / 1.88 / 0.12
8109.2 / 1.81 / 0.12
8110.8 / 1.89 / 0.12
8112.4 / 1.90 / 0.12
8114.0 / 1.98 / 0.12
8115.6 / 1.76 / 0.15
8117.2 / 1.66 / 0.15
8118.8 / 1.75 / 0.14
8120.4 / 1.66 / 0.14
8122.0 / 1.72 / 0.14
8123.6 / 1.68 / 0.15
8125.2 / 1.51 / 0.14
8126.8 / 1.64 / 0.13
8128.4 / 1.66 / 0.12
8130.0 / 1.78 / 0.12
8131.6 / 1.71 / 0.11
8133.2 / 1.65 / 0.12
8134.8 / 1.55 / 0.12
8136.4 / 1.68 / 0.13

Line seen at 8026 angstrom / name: Hbeta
